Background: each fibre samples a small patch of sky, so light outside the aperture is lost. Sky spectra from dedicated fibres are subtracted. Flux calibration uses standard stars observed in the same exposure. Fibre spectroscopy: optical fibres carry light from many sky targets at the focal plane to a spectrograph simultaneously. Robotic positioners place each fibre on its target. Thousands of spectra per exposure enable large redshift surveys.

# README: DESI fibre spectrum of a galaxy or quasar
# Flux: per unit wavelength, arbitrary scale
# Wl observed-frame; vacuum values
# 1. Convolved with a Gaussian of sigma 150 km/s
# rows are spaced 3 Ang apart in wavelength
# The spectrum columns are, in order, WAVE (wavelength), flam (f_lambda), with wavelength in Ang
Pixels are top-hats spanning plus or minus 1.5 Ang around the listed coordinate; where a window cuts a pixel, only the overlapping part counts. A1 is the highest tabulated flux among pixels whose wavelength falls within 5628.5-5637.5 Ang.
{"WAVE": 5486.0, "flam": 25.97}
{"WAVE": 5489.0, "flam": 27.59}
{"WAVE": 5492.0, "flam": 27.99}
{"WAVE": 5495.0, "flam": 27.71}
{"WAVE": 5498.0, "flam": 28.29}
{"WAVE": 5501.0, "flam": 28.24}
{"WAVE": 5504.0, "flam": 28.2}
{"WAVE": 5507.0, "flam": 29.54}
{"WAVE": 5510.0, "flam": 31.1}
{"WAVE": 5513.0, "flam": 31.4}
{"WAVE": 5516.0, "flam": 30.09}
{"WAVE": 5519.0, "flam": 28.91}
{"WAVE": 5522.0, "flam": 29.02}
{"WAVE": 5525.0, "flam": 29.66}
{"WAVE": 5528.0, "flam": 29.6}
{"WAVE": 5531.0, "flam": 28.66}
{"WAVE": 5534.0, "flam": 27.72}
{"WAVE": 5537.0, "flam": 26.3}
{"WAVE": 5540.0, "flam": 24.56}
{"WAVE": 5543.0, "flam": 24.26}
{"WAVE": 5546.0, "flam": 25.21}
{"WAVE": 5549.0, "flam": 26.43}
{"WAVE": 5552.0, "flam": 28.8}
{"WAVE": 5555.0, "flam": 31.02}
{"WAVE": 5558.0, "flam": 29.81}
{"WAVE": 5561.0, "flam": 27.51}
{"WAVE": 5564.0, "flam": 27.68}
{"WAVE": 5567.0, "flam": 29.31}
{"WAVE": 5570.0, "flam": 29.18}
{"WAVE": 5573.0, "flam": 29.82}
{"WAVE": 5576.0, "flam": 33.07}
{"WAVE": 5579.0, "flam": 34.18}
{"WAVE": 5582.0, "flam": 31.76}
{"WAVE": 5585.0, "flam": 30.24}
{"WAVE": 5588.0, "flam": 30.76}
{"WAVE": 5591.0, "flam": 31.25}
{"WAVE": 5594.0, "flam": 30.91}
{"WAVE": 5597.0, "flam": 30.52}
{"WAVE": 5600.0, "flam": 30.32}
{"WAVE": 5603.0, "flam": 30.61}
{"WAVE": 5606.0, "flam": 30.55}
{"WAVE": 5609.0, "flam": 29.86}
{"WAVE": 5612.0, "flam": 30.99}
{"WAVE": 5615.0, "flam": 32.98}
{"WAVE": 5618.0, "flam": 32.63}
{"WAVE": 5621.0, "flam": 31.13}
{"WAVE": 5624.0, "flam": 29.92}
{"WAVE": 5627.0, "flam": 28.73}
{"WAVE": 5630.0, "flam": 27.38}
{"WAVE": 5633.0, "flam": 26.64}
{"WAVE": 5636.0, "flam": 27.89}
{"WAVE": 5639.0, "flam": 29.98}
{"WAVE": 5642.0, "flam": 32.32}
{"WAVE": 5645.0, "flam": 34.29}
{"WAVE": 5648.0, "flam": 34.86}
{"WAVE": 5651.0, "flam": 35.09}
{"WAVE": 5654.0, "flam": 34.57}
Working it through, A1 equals 27.89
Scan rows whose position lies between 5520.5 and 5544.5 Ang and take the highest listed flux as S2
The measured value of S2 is 29.66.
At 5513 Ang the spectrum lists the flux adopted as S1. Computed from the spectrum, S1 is 31.4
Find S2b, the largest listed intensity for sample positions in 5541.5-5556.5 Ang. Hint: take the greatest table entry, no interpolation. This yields 31.02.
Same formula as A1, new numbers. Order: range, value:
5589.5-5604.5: 31.25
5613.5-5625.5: 32.98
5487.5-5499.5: 28.29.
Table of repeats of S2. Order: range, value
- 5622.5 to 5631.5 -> 29.92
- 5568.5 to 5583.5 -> 34.18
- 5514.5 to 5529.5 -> 30.09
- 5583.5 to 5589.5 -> 30.76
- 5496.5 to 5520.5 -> 31.4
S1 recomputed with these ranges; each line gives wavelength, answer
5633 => 26.64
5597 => 30.52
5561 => 27.51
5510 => 31.1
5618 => 32.63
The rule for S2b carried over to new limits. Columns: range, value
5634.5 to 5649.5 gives 34.86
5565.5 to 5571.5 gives 29.31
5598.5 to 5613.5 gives 30.99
